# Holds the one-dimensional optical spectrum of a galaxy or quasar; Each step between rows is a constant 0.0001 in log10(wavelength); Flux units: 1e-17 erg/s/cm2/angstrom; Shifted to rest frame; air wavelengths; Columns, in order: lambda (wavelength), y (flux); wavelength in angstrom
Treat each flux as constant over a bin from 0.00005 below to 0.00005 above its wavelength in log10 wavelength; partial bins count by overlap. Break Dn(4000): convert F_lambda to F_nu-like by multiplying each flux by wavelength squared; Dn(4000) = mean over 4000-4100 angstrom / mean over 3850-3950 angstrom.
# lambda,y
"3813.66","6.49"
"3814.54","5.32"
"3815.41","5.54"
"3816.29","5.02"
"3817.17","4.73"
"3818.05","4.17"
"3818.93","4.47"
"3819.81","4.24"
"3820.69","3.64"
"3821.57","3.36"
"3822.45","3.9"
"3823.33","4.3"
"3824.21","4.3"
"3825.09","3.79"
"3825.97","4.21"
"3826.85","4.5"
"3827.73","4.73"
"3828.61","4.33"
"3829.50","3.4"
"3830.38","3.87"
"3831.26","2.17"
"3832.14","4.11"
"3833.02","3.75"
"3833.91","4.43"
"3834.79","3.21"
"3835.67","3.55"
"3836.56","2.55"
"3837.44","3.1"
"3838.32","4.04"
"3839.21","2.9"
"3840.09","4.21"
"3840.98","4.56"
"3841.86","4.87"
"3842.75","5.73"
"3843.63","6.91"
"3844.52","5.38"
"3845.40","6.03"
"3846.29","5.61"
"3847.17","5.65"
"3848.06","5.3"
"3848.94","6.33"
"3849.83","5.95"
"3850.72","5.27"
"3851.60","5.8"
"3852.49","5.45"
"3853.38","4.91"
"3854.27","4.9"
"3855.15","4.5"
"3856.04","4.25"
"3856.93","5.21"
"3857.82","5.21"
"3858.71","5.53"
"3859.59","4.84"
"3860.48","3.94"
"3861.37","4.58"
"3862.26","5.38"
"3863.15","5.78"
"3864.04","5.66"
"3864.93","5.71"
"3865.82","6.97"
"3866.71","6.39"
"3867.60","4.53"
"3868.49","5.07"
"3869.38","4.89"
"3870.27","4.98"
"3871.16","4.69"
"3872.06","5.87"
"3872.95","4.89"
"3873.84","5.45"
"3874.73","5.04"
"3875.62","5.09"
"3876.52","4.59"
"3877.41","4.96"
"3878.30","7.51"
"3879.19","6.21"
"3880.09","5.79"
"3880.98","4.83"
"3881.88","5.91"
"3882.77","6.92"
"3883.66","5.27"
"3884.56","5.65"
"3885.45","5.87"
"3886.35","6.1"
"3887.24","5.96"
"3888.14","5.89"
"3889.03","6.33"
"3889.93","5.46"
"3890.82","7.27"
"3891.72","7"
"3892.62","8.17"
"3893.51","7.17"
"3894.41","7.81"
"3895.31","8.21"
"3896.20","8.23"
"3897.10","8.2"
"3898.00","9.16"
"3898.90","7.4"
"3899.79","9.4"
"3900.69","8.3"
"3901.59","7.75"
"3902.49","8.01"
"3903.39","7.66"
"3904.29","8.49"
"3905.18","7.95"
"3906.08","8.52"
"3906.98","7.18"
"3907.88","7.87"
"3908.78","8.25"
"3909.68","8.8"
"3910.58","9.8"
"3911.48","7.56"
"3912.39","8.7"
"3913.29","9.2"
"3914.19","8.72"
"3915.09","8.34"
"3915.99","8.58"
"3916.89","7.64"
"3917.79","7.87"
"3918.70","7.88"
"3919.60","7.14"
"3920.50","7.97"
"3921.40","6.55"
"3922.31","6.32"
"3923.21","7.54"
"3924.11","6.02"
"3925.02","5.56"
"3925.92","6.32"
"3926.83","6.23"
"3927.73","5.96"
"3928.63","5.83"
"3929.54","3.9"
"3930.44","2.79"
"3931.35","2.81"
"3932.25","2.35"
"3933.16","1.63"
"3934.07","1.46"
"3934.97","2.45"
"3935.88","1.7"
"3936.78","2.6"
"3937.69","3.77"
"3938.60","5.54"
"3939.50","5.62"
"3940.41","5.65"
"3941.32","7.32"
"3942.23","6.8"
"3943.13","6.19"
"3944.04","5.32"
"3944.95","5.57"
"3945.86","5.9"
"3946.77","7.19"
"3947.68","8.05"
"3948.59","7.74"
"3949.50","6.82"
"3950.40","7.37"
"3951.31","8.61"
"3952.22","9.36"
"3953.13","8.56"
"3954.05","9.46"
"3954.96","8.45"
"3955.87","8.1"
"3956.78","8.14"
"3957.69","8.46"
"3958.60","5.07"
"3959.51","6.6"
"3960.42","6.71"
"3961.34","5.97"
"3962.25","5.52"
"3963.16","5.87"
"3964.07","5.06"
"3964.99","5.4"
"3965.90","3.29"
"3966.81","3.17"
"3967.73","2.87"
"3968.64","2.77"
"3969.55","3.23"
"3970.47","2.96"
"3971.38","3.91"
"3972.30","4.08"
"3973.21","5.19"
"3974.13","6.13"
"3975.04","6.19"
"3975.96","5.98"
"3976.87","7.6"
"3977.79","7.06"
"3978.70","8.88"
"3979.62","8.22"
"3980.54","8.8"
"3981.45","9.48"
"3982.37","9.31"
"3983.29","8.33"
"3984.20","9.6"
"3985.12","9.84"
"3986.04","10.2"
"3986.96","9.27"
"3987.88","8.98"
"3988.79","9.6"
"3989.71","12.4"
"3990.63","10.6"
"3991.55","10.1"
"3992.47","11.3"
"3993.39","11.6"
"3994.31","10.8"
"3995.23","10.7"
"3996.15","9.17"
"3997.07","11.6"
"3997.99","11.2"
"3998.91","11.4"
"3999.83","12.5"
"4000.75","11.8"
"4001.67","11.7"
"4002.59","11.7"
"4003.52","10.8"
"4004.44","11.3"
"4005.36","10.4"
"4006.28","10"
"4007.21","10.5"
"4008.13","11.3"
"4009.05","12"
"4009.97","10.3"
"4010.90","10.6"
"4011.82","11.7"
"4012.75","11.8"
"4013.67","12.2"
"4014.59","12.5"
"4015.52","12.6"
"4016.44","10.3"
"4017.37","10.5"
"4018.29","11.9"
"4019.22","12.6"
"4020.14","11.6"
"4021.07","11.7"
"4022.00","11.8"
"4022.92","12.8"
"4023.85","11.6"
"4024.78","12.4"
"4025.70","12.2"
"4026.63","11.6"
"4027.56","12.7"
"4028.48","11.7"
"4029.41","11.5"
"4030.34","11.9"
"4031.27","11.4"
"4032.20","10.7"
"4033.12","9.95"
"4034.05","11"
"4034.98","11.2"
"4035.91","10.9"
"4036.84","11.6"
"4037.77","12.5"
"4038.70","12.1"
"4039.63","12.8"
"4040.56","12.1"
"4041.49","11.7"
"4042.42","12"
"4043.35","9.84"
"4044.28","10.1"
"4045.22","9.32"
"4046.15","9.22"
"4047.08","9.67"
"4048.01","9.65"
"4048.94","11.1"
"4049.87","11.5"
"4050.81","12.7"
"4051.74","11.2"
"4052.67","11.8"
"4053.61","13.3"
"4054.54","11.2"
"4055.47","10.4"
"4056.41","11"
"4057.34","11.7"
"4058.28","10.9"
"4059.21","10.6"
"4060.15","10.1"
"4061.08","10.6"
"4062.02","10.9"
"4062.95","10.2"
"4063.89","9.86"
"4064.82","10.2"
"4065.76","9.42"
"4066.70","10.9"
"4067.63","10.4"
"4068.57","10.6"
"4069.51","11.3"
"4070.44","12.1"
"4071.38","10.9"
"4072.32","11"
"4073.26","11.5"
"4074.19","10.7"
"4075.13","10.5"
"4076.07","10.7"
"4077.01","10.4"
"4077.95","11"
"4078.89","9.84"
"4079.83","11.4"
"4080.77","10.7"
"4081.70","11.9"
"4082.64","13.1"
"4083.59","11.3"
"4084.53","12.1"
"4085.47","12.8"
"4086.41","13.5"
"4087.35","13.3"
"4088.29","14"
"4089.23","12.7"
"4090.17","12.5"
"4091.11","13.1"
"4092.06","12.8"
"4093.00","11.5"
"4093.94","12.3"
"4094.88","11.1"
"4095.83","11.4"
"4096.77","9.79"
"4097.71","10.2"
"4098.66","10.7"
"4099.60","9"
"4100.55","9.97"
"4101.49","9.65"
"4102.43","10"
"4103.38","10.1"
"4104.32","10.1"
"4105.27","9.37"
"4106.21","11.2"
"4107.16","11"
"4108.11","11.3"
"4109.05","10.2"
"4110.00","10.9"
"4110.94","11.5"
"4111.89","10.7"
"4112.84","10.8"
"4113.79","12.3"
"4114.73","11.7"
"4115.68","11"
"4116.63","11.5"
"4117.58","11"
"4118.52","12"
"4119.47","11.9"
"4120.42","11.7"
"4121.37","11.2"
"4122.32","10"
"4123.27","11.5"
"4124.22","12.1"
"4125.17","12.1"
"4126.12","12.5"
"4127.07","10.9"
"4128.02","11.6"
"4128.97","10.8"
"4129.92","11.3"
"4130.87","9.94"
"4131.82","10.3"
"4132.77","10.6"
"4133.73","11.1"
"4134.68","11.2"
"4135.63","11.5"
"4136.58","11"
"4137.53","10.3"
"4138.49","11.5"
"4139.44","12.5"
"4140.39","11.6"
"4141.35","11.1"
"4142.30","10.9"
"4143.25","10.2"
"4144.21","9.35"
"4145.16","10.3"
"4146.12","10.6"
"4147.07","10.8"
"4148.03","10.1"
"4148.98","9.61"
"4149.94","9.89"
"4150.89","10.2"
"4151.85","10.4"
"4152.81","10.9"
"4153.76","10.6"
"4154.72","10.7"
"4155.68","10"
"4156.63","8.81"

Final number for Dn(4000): 1.98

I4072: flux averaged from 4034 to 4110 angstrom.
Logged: 11.1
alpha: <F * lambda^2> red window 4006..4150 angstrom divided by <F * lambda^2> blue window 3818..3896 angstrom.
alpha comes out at 2.4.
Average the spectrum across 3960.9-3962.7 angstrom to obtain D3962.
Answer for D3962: 5.75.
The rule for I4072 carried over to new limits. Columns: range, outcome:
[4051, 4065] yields 11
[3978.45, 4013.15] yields 10.5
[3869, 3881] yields 5.36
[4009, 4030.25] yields 11.8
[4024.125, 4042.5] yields 11.7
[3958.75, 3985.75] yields 6.15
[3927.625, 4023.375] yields 8.01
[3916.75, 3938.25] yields 4.97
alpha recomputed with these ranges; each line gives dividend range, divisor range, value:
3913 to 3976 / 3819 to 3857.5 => 1.38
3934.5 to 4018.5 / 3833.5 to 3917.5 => 1.39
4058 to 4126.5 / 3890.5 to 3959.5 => 1.77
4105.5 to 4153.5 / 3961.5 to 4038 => 1.21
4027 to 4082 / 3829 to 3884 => 2.43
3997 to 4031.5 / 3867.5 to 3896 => 2.08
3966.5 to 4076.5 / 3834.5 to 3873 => 2.23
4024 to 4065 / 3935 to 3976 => 2.00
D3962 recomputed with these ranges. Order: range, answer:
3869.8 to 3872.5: 5.16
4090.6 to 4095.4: 12.1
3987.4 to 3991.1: 10.4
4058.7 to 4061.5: 10.5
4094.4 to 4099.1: 10.6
